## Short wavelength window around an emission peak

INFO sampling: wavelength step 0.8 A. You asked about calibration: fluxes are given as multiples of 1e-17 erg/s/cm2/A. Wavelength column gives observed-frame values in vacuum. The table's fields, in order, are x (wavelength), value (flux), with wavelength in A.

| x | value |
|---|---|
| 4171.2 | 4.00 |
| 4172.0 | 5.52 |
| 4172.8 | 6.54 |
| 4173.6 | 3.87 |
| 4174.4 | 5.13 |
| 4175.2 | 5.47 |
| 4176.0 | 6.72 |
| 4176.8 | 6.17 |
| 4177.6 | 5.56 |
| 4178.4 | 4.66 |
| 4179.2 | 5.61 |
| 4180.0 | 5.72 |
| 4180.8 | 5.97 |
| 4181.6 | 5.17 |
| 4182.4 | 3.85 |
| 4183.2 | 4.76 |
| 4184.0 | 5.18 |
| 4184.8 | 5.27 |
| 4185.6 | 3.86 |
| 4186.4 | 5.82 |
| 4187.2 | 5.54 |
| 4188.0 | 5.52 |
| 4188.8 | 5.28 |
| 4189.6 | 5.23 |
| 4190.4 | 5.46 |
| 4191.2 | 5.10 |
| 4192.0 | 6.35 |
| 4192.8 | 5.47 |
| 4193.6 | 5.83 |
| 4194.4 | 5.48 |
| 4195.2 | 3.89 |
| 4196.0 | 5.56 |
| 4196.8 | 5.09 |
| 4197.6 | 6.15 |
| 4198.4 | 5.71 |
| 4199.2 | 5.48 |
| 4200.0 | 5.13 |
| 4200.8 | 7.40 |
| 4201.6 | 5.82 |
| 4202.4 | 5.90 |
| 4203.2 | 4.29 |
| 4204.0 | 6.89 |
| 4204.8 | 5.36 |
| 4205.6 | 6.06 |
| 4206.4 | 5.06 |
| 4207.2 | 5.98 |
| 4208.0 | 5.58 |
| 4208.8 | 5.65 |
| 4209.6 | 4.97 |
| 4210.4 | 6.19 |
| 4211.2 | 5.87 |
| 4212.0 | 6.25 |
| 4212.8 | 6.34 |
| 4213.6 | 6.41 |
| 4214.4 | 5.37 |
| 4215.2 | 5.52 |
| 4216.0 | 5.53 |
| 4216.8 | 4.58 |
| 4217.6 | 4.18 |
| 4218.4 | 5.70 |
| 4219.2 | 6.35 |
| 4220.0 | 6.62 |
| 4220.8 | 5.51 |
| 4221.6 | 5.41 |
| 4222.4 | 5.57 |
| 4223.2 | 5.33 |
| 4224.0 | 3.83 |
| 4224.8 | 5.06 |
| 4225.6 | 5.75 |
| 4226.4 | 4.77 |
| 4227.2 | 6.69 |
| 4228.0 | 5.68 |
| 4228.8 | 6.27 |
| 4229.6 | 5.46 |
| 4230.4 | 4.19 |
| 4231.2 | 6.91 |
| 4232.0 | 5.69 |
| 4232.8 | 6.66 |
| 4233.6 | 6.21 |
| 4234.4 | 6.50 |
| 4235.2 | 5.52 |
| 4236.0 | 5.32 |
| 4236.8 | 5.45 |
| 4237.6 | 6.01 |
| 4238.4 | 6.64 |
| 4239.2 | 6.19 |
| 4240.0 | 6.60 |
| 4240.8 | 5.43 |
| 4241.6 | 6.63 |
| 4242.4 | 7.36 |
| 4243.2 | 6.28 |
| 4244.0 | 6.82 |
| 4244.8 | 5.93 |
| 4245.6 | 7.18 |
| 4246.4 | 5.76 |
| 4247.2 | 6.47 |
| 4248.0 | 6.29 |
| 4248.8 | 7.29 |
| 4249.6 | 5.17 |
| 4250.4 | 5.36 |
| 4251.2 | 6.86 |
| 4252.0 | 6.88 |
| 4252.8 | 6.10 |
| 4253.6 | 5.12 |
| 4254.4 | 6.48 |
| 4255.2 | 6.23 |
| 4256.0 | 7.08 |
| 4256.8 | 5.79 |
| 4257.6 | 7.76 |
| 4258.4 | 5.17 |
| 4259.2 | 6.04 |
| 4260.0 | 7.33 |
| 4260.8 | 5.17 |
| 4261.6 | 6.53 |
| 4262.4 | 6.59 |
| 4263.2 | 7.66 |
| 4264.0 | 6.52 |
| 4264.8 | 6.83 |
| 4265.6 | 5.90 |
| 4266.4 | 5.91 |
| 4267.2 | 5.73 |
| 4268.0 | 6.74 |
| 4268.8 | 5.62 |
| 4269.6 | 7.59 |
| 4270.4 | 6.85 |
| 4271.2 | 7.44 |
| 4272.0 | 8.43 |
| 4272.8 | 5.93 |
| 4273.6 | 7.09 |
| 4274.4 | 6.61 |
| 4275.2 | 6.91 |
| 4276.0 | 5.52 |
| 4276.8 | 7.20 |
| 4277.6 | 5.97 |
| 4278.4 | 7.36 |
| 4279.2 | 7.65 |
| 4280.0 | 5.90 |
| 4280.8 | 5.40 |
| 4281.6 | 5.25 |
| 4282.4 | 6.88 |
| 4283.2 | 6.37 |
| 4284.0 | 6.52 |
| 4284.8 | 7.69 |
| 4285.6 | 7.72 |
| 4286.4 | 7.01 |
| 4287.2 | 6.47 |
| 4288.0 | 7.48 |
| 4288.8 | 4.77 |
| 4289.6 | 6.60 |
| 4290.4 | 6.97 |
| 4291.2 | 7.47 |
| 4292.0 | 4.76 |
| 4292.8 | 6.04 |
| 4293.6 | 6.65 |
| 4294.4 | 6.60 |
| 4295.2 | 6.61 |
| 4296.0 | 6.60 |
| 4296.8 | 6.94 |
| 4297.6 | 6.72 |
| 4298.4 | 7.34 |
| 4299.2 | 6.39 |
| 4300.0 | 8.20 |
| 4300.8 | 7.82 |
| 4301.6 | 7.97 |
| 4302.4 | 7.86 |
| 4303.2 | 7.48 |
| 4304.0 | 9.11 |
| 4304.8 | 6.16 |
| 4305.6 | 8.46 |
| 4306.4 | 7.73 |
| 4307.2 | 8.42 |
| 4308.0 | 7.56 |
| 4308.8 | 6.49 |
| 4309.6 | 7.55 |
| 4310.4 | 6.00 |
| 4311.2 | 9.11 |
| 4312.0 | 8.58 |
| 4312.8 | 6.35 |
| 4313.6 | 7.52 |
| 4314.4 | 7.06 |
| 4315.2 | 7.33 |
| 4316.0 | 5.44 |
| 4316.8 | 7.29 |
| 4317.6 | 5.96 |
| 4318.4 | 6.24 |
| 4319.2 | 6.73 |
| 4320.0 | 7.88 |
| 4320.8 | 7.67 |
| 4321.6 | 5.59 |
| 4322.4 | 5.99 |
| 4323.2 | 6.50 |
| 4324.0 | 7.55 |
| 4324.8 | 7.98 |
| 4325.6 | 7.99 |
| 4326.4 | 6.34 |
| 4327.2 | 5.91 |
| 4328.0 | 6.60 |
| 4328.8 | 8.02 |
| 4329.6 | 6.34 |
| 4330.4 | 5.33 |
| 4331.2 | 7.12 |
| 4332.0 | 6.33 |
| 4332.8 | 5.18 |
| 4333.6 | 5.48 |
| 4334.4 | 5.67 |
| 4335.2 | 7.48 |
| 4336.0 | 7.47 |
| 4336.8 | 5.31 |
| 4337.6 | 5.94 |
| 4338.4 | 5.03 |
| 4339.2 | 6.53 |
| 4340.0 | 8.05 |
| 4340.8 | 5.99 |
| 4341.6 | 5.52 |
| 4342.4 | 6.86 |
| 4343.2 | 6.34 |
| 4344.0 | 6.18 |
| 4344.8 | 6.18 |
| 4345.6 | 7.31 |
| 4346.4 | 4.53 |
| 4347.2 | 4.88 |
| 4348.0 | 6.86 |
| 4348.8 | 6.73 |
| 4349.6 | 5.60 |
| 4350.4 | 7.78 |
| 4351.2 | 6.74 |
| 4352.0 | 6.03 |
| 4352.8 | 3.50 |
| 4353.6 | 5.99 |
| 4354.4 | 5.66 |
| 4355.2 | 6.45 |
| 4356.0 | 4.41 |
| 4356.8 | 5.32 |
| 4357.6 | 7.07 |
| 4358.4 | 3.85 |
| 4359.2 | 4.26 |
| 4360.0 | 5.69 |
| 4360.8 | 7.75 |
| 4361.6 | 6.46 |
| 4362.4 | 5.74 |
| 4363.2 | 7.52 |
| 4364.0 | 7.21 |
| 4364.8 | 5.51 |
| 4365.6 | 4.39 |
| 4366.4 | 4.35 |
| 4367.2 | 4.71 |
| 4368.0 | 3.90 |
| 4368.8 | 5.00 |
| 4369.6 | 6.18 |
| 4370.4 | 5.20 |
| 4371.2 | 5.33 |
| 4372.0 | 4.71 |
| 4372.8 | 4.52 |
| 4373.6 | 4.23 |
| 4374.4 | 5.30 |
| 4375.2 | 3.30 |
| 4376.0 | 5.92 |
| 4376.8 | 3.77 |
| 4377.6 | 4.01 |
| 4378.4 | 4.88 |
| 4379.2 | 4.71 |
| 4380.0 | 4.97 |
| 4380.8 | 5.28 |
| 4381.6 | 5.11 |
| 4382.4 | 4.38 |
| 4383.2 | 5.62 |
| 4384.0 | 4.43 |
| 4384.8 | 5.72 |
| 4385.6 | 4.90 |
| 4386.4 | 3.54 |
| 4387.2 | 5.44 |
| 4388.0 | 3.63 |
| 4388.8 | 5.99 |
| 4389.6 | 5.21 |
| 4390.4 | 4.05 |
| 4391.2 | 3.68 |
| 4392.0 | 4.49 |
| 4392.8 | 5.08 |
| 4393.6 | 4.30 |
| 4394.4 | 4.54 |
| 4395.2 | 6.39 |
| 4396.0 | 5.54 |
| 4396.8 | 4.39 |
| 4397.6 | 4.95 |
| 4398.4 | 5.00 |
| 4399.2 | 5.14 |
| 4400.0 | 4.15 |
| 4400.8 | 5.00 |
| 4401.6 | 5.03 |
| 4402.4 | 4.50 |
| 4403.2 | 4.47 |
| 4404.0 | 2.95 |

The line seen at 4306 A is C III]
